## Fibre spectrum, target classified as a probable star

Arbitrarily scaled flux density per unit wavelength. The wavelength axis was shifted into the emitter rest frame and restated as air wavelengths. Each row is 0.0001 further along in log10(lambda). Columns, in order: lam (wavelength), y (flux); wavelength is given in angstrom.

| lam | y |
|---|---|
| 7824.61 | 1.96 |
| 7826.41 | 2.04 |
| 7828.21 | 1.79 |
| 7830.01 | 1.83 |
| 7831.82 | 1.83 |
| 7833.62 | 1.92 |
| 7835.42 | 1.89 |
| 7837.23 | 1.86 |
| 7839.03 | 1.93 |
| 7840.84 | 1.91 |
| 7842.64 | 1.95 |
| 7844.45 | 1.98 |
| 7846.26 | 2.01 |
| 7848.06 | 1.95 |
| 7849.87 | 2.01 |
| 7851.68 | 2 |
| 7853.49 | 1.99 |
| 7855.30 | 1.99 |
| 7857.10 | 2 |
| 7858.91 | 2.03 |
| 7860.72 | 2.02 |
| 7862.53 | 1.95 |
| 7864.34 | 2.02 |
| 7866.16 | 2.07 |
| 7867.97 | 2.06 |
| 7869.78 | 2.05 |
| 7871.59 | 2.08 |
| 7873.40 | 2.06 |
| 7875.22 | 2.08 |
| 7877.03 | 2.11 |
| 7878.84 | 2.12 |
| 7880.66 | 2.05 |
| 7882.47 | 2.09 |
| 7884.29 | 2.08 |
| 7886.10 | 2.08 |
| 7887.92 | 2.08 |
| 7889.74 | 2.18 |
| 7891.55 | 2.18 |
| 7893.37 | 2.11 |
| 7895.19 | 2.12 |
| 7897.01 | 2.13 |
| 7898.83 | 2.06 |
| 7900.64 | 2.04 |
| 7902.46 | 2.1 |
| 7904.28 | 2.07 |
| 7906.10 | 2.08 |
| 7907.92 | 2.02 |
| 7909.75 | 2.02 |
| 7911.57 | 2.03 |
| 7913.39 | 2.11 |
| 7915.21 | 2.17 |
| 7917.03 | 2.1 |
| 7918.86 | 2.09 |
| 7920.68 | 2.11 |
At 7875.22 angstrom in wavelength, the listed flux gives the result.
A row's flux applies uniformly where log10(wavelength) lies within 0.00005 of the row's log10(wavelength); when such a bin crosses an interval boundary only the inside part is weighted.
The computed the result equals 2.08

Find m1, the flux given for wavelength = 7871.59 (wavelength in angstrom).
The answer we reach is 2.08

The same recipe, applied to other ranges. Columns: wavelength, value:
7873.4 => 2.06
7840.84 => 1.91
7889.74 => 2.18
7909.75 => 2.02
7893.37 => 2.11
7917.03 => 2.1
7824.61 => 1.96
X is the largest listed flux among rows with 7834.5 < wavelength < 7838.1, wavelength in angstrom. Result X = 1.89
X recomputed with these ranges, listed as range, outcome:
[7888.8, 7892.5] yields 2.18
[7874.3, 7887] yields 2.12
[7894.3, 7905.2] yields 2.13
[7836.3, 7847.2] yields 2.01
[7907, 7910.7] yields 2.02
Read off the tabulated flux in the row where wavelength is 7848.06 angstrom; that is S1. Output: 1.95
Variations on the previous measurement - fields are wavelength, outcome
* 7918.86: 2.09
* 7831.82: 1.83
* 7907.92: 2.02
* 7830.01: 1.83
